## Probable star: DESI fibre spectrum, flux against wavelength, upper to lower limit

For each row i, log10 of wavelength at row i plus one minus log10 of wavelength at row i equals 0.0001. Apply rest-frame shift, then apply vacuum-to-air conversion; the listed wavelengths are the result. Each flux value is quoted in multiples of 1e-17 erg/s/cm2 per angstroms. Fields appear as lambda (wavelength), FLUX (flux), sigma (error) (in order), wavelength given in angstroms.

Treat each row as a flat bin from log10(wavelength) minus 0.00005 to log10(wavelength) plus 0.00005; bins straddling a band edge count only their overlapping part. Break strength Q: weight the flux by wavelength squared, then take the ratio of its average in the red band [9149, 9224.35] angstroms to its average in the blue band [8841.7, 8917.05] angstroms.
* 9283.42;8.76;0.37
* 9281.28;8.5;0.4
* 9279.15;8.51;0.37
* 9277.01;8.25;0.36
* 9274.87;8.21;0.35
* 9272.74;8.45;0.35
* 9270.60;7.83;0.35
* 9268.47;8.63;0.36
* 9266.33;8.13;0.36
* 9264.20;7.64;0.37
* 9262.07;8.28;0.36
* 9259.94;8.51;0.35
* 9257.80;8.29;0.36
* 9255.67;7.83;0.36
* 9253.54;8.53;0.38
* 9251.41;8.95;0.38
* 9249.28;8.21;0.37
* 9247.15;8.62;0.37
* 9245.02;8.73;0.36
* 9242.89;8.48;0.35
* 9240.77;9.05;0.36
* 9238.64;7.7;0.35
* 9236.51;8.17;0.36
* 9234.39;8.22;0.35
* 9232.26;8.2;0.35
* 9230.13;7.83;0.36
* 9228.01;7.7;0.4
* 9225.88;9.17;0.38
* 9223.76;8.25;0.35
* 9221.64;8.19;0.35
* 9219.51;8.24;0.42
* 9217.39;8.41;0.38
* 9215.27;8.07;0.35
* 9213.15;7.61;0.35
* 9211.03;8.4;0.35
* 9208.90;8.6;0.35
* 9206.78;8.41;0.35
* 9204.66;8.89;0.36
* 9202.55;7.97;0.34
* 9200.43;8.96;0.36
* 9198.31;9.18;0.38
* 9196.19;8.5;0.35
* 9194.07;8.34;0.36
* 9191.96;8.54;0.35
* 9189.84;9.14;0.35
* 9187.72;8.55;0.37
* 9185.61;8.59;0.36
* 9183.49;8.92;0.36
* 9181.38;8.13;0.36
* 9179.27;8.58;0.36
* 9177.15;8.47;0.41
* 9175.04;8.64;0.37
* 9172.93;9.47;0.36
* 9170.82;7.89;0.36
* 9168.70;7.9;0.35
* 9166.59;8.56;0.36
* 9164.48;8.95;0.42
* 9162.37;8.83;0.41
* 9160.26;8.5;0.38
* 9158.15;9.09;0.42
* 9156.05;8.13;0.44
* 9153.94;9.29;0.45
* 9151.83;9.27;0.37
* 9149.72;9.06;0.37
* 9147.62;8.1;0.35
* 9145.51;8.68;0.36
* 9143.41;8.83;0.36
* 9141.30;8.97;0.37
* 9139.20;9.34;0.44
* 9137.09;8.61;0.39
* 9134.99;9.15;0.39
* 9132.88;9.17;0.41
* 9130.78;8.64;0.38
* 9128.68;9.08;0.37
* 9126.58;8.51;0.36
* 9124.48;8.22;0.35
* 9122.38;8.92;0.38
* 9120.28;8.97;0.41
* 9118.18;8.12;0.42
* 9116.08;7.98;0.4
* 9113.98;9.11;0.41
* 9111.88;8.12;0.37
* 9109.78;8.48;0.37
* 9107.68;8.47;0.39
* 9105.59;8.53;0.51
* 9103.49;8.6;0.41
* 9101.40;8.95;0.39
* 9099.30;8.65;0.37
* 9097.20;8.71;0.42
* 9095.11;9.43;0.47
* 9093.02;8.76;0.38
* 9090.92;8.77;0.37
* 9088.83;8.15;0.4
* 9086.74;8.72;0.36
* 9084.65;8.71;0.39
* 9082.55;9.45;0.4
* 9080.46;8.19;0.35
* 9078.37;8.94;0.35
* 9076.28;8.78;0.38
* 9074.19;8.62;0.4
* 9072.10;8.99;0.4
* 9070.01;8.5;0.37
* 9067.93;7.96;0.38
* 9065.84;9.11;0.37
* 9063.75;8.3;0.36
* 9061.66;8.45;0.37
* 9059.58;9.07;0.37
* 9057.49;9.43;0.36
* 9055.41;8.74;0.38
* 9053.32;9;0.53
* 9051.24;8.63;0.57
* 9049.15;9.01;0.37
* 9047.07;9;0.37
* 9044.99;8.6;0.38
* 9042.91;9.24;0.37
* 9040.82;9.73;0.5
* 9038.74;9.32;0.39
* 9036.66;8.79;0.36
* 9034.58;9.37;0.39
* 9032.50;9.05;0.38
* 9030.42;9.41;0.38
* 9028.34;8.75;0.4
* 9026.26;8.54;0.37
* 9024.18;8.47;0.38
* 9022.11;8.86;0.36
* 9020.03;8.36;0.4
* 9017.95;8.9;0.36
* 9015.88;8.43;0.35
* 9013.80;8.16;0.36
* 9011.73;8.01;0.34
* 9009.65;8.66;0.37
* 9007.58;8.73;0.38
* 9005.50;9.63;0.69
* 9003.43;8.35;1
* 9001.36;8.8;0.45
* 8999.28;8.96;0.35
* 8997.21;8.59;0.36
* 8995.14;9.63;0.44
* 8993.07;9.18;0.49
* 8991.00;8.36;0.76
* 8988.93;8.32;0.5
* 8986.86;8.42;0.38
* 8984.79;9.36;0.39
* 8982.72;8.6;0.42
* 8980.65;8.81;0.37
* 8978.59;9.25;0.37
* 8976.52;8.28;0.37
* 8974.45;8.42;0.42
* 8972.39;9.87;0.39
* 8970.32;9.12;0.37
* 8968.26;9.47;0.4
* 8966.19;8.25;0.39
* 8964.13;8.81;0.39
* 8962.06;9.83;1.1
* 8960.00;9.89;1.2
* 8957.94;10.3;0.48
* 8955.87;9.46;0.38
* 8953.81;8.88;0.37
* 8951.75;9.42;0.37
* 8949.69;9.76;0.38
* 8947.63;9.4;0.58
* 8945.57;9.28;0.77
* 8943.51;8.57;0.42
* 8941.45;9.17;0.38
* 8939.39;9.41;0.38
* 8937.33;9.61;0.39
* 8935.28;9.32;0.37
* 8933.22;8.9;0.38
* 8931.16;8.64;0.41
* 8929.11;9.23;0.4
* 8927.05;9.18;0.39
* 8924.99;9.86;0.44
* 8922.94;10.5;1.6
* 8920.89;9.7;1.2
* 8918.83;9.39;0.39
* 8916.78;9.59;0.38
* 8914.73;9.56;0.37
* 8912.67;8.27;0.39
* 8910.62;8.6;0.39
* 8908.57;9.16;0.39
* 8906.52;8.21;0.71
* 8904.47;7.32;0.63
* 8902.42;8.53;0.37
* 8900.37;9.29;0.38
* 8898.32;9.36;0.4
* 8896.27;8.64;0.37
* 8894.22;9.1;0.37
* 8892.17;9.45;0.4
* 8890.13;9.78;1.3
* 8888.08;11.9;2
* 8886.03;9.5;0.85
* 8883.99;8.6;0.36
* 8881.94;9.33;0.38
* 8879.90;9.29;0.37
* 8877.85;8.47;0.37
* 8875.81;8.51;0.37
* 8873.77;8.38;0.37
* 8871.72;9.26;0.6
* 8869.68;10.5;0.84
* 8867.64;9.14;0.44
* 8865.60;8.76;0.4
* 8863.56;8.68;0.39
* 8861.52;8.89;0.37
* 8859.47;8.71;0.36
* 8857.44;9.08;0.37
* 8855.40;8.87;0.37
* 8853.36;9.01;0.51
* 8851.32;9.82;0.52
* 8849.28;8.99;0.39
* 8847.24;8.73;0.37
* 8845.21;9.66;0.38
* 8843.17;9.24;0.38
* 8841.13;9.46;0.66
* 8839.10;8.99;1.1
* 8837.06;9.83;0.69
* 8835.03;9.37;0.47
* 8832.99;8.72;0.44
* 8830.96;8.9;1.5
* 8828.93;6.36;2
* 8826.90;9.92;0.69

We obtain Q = 1.01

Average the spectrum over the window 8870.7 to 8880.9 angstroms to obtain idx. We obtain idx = 8.78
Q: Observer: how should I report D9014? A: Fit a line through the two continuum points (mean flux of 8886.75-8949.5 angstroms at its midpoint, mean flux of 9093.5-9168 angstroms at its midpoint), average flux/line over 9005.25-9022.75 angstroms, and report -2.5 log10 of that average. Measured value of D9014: 0.05 mag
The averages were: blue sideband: 9.24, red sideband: 8.74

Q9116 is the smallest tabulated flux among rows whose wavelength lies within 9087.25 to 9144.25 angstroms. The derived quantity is 7.98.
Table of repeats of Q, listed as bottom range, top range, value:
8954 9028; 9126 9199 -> 1.02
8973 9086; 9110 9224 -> 1.01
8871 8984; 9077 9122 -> 0.98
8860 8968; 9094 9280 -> 0.98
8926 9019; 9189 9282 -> 0.98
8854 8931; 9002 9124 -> 0.99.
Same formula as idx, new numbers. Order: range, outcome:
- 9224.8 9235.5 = 8.23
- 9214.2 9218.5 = 8.25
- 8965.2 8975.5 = 9.03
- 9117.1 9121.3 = 8.54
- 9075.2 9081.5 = 8.64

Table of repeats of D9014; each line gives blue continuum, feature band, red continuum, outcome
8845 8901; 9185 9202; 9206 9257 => -0.04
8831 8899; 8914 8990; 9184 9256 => -0.03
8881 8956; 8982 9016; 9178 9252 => 0.04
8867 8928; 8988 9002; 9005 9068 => 0.01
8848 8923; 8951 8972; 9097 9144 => -0.04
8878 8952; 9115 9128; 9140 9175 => 0.04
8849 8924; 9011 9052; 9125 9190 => 0.01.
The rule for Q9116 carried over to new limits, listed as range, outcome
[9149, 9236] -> 7.61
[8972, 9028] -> 8.01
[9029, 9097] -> 7.96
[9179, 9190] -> 8.13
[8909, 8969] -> 8.25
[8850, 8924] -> 7.32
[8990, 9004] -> 8.35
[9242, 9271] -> 7.64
